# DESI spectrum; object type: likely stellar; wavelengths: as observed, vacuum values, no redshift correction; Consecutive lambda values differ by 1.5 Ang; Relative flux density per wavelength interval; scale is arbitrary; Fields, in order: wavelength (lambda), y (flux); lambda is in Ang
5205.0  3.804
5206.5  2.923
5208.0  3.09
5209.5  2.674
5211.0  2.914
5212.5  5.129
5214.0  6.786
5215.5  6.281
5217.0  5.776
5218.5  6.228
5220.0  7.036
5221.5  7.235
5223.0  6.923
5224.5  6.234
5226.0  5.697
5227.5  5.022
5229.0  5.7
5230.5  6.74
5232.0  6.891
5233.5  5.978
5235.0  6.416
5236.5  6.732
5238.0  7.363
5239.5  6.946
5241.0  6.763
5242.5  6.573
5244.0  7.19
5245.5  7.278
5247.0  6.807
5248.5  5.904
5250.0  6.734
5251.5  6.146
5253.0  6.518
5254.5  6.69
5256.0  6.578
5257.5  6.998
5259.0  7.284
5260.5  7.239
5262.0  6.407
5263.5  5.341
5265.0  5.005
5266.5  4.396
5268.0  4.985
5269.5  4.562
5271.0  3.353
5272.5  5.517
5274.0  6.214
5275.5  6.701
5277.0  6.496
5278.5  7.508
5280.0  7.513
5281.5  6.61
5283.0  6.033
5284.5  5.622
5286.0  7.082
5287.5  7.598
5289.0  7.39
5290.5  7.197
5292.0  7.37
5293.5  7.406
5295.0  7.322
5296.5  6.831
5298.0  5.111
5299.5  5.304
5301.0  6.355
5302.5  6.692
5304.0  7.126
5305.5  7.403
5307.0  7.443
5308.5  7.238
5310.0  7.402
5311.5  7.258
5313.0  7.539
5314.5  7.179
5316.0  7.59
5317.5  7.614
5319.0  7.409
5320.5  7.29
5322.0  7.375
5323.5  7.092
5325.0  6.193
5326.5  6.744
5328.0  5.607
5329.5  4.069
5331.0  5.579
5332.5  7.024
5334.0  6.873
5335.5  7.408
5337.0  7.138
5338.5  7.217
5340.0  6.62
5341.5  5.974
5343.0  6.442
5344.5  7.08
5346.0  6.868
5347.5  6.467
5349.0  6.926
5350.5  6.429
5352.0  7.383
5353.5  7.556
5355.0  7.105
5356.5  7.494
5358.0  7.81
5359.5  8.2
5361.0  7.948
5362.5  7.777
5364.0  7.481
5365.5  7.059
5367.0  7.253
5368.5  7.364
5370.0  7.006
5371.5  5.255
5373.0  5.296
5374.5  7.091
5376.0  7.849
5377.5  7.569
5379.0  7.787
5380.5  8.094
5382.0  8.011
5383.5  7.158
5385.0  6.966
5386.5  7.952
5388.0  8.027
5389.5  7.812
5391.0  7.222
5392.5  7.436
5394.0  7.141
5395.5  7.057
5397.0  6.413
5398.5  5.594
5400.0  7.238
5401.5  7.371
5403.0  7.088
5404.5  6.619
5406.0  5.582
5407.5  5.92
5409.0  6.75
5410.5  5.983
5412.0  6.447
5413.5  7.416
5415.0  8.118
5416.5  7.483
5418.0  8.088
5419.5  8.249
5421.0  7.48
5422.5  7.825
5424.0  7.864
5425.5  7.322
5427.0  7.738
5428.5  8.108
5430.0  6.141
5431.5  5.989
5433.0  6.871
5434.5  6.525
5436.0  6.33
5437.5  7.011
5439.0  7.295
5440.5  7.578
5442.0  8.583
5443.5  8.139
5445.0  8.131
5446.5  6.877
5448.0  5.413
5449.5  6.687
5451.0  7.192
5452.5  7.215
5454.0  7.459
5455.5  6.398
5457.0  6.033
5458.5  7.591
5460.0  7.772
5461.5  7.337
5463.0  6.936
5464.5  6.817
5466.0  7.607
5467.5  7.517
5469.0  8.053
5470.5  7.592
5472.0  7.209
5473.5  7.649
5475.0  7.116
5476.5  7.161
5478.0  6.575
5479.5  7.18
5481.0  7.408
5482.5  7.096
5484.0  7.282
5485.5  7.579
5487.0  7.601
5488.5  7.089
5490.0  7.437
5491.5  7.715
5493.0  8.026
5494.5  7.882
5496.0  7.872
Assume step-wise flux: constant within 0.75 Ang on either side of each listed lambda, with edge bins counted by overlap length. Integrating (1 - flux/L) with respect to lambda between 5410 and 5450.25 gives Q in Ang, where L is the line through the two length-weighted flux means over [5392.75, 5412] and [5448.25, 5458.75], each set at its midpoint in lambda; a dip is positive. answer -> -3.2 Ang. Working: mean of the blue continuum 6.58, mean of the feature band 7.26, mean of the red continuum 6.84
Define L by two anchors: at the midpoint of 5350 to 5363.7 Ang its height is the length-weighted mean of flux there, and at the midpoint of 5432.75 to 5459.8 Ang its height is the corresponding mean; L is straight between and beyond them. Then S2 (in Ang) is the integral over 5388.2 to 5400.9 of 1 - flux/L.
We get 0.5 Ang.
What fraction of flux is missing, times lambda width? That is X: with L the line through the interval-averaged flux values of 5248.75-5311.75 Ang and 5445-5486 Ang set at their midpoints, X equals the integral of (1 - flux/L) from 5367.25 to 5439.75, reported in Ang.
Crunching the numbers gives -1.9 Ang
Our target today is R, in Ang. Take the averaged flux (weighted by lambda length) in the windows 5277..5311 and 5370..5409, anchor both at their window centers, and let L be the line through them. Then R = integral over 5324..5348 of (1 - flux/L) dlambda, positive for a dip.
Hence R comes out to 1.7 Ang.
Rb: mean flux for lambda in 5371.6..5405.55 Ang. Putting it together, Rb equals 7.17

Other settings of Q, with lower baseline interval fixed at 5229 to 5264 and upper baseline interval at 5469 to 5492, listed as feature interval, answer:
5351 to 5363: -1.1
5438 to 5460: 0.1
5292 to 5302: 0.5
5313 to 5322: -0.7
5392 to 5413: 1.5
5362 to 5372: -0.1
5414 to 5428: -1.2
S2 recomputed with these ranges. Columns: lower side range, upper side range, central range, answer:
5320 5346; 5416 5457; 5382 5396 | -1.06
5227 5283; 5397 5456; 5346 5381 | -2.17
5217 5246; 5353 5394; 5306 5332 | 0.71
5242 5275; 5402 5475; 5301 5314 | -1.70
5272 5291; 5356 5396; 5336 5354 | 0.82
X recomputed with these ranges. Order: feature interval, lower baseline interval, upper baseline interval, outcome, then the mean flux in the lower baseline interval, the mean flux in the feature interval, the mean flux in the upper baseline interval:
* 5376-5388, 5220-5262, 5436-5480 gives -1.14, 6.62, 7.68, 7.23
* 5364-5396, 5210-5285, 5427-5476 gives -2.01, 6.21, 7.26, 7.17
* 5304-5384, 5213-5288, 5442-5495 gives -3.62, 6.34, 7.06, 7.29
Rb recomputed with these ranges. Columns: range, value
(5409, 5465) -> 7.2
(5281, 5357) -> 6.84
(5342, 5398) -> 7.22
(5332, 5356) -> 6.91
